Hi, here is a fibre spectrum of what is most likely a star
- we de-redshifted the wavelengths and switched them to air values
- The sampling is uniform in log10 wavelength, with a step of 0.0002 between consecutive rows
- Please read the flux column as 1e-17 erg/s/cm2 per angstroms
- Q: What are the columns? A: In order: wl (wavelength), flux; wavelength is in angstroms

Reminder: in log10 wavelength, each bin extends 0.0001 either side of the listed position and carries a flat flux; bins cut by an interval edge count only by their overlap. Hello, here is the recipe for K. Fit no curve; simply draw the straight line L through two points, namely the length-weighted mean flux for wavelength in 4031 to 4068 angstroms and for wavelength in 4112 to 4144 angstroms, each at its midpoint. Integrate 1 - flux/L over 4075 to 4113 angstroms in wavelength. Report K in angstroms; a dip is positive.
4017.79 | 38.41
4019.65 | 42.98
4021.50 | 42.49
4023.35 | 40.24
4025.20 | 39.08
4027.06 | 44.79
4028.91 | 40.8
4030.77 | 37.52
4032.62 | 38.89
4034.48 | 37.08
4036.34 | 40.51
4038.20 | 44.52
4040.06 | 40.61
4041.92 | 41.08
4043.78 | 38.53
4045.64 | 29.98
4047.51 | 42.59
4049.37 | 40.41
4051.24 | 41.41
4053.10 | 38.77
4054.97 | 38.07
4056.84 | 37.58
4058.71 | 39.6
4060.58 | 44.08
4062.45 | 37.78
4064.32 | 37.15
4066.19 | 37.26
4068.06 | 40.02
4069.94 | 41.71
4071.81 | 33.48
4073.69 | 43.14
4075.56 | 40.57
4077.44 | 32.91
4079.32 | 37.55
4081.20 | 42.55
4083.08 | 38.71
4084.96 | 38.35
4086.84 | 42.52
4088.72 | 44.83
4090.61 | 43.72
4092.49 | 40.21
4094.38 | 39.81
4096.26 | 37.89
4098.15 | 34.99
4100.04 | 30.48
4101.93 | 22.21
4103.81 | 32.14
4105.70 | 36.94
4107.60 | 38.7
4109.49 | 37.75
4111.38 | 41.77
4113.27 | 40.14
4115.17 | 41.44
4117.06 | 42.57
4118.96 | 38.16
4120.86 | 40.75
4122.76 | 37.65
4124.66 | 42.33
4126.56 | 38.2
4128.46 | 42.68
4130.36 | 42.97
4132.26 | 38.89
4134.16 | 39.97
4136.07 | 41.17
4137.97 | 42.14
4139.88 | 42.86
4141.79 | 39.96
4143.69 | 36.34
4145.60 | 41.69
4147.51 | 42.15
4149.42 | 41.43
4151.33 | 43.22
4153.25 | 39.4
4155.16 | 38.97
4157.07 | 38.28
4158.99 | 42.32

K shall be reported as 2.1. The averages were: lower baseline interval 39.2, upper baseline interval 40.6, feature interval 37.7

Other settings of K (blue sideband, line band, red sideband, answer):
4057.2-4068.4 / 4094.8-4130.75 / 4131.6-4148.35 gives 2.05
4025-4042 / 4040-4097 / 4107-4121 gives 1.31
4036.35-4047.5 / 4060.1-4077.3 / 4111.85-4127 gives 0.28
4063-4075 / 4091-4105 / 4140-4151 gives 1.82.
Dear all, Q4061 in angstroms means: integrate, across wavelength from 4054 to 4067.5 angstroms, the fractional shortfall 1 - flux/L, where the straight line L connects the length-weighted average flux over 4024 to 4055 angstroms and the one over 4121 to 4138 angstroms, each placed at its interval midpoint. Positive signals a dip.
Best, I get 0.4 angstroms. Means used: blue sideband 39.7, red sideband 40.6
